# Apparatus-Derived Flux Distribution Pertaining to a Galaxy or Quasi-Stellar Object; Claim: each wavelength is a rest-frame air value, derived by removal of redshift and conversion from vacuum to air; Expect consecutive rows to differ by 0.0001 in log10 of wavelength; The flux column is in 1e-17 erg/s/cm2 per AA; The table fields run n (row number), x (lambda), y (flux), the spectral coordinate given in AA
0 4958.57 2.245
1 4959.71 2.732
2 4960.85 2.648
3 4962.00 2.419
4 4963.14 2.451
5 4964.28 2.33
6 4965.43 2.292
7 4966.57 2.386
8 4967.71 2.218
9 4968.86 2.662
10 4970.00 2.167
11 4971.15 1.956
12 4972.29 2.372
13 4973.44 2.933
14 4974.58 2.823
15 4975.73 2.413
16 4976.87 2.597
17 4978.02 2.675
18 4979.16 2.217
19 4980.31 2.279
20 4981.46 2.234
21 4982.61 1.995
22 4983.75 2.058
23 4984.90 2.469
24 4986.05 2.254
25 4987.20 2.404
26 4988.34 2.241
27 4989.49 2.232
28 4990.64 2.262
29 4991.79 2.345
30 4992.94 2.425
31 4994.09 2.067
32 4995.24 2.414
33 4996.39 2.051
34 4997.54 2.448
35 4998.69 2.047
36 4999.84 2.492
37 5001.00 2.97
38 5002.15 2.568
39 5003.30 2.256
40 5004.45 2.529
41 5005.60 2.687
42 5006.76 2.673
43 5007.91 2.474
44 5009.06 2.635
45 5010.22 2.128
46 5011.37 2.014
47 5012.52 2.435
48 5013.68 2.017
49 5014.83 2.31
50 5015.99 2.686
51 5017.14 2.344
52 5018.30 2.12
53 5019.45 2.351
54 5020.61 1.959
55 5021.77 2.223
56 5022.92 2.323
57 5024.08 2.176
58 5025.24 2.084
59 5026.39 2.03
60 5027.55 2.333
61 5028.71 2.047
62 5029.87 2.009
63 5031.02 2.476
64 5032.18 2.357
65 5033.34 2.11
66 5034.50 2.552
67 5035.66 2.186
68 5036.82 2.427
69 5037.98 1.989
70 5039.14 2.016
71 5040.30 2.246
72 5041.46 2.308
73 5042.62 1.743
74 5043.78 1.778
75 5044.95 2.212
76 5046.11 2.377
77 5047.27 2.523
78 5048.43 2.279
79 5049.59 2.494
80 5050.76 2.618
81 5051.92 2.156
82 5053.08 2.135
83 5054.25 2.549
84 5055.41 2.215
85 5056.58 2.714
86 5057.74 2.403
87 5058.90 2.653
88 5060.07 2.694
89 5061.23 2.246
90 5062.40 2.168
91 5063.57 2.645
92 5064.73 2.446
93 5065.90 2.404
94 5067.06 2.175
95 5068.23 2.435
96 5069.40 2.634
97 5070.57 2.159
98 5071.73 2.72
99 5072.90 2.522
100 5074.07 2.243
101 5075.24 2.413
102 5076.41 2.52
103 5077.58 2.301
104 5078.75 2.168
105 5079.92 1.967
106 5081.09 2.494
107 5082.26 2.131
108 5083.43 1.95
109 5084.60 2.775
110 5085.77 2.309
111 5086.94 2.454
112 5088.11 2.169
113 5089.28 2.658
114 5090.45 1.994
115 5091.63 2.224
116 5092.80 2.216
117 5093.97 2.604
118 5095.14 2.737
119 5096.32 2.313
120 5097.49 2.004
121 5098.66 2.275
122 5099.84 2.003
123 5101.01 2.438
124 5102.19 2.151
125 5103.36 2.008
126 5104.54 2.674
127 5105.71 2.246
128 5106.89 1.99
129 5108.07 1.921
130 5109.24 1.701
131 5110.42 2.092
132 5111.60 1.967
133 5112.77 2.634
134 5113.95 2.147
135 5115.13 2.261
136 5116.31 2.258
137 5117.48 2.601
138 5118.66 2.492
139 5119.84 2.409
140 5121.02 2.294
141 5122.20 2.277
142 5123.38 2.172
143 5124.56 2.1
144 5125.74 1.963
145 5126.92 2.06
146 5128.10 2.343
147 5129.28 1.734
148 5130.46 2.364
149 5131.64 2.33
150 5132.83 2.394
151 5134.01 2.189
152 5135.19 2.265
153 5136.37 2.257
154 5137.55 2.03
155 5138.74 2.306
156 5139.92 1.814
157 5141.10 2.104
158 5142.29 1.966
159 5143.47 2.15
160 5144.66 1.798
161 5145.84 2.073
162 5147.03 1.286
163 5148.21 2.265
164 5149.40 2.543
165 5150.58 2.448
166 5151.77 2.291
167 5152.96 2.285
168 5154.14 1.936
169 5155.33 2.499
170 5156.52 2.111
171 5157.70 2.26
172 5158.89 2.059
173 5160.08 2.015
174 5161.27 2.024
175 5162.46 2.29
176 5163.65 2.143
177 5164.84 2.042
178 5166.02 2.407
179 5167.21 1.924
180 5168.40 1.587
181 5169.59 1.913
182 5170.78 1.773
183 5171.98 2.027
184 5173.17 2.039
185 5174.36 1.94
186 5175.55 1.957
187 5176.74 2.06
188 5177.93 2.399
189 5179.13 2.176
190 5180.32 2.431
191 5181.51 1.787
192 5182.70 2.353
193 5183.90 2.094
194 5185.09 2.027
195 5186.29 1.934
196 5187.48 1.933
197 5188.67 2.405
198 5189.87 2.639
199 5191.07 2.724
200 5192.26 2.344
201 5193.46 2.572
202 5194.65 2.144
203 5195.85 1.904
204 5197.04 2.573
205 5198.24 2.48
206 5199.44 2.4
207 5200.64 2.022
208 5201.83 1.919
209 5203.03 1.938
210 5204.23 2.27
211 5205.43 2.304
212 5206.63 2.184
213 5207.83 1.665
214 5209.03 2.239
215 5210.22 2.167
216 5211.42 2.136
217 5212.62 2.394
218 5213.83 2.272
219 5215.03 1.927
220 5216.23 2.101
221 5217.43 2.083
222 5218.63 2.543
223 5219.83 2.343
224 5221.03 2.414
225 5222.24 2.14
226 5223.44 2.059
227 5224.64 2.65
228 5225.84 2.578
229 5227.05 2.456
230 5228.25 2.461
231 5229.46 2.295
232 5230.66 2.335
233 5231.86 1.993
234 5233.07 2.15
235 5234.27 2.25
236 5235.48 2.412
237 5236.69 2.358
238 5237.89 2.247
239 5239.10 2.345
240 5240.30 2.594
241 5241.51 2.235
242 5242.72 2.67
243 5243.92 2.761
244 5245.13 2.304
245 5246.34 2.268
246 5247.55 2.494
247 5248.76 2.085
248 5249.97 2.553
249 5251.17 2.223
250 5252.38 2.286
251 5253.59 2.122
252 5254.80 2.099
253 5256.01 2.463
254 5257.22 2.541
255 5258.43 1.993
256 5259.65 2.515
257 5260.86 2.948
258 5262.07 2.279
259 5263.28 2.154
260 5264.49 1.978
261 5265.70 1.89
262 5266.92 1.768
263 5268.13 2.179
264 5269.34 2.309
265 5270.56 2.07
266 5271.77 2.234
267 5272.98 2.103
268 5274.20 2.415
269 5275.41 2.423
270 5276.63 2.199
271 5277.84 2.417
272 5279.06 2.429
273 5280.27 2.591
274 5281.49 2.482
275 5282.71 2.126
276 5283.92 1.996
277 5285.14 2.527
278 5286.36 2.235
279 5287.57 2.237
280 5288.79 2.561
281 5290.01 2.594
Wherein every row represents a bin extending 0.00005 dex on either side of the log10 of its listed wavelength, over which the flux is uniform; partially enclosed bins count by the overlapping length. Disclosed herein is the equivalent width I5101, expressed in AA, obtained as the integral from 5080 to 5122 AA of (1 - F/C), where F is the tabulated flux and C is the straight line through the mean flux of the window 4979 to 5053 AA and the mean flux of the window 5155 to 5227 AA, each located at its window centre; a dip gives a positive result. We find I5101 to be -0.7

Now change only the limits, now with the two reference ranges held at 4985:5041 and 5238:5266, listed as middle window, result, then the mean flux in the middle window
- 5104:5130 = 1.37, 2.2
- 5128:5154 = 2.06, 2.14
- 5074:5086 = 0.07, 2.3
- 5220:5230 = -0.18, 2.38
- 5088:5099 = -0.05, 2.33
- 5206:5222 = 1.01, 2.19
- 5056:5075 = -1.17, 2.45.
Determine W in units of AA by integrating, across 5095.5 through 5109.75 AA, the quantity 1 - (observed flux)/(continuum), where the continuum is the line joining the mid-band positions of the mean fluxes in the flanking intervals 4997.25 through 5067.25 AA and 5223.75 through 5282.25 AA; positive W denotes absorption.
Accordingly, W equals 1.0 AA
